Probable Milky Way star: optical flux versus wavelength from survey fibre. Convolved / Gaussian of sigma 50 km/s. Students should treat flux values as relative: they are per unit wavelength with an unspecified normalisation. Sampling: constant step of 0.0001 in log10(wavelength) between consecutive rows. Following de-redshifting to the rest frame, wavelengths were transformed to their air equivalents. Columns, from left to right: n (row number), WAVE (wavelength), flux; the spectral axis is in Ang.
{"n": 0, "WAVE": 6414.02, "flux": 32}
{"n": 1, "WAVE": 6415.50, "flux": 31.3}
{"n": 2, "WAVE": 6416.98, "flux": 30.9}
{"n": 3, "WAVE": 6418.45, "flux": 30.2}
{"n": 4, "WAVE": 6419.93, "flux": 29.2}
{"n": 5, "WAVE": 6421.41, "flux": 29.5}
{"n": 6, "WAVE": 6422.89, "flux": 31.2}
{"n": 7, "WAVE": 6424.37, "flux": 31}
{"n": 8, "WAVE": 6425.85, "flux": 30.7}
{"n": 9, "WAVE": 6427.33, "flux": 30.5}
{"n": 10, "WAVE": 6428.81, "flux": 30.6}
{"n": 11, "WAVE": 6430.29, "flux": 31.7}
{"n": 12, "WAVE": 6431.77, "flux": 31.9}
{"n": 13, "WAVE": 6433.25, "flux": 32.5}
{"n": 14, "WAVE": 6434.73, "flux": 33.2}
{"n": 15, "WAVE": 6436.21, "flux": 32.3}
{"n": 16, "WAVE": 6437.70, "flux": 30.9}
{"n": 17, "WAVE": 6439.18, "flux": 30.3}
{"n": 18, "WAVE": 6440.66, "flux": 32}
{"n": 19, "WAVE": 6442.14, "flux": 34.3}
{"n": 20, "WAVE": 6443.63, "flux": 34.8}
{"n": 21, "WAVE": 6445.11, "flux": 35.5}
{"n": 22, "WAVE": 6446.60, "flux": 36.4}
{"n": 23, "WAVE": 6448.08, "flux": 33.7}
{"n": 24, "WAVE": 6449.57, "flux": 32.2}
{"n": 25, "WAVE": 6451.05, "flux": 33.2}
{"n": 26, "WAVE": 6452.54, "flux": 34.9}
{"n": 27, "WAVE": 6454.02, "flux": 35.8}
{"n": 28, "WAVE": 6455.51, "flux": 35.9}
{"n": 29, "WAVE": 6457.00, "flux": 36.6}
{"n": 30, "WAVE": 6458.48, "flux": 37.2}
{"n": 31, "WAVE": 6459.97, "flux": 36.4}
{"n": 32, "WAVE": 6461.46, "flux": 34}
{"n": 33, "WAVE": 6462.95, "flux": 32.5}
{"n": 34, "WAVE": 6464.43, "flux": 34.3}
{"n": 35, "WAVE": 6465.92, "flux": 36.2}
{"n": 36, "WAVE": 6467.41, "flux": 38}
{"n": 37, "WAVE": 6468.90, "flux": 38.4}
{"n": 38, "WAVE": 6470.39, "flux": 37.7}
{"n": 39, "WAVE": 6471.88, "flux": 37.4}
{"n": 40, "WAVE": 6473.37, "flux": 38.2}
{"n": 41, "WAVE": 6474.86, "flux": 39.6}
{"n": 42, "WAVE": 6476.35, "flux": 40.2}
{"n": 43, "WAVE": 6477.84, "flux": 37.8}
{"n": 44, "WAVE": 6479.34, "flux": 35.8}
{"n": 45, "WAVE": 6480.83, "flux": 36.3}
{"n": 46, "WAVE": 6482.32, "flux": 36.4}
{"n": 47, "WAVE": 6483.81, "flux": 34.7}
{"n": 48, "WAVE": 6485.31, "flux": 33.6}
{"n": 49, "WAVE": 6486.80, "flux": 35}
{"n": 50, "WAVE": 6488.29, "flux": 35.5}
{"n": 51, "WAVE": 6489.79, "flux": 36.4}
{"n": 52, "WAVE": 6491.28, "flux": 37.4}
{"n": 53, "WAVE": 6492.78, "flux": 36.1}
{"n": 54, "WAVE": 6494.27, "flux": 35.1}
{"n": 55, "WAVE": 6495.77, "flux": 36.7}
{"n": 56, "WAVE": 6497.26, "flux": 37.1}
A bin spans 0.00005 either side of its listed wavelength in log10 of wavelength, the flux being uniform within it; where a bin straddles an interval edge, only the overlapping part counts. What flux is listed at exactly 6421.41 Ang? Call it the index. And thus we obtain 29.5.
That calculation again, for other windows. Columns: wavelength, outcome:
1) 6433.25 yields 32.5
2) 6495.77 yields 36.7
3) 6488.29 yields 35.5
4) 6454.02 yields 35.8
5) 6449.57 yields 32.2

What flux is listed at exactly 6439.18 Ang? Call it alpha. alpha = 30.3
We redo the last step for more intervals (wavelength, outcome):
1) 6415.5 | 31.3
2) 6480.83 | 36.3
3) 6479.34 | 35.8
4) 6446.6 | 36.4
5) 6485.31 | 33.6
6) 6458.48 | 37.2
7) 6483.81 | 34.7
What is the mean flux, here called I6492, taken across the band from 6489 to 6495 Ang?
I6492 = 36.2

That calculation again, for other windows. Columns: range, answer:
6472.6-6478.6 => 38.9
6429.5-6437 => 32.3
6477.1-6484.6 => 36.1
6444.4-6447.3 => 35.9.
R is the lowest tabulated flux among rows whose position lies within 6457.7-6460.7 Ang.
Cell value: 36.4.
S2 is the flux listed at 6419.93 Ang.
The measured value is 29.2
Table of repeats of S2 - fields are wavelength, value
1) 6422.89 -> 31.2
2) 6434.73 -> 33.2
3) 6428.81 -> 30.6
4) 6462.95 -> 32.5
